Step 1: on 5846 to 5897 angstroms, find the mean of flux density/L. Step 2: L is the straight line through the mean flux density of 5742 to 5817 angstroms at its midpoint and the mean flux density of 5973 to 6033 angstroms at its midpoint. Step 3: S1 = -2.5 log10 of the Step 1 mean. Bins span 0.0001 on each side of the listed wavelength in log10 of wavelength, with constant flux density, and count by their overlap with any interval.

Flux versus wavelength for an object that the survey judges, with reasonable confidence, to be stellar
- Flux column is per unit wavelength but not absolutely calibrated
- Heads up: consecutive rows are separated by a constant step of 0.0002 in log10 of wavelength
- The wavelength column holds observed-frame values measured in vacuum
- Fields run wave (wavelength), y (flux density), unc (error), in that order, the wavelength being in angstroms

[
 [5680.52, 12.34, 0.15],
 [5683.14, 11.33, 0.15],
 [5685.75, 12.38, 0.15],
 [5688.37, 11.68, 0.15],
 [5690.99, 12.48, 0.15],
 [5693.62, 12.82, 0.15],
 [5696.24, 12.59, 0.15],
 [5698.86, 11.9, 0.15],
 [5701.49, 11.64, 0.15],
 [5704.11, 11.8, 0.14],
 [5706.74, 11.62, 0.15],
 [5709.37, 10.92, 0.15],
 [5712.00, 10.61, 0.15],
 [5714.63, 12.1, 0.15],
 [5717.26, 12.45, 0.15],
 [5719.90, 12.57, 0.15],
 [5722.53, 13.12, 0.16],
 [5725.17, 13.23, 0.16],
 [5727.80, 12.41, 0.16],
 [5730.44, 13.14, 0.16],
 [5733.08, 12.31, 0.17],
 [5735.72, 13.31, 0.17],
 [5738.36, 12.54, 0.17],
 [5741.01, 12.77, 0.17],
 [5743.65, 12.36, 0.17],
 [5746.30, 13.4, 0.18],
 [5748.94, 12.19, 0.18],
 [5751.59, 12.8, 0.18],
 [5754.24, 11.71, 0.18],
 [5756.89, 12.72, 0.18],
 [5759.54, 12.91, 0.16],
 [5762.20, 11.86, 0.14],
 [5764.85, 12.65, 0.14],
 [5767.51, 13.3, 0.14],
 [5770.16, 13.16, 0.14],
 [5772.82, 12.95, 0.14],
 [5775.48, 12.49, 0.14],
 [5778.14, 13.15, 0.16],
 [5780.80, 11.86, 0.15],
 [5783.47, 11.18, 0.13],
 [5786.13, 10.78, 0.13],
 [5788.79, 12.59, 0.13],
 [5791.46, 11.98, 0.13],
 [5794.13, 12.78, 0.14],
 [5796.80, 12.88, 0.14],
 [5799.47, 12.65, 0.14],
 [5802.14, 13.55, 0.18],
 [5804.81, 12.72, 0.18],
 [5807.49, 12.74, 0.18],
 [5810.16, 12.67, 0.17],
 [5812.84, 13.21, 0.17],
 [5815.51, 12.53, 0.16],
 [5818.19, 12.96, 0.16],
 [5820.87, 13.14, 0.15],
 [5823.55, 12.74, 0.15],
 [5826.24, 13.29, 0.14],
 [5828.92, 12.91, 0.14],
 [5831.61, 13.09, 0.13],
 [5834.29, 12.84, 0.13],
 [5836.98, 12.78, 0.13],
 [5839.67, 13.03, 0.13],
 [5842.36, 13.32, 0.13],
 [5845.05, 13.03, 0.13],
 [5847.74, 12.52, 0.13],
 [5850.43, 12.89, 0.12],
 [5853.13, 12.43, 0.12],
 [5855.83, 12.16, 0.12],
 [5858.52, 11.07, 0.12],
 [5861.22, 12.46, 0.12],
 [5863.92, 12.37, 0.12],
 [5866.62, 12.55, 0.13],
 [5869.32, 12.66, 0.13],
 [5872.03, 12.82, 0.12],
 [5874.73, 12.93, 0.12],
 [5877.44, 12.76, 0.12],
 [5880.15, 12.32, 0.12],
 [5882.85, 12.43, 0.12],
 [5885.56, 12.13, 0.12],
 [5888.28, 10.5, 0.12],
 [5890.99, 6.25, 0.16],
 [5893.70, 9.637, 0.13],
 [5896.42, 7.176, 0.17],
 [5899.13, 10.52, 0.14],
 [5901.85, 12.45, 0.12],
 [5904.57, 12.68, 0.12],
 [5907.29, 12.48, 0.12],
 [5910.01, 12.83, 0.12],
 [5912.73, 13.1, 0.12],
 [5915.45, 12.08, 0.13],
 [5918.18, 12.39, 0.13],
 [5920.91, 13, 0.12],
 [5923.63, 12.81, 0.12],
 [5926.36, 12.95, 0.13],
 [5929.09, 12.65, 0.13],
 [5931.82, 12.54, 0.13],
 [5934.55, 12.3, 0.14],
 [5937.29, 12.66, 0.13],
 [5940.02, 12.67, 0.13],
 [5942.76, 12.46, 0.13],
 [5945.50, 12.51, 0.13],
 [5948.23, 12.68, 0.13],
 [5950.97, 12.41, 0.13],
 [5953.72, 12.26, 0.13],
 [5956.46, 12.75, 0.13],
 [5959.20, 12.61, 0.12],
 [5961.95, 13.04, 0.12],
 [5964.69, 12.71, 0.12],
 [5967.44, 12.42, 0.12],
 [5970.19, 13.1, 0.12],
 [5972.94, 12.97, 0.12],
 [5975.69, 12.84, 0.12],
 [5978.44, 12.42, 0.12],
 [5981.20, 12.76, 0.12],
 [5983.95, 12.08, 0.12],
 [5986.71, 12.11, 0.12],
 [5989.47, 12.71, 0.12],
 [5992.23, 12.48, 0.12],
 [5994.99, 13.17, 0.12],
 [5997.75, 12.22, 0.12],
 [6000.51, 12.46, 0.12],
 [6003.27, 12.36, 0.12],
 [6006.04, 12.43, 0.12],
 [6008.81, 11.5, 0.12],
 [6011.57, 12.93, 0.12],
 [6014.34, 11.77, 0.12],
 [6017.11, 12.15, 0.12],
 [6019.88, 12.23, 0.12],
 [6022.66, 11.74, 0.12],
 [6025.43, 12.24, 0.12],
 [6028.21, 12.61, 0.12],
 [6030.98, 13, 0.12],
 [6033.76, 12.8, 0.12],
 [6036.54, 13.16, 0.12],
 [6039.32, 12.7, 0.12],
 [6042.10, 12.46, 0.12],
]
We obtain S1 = 0.076 mag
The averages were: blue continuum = 12.6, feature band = 11.7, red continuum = 12.4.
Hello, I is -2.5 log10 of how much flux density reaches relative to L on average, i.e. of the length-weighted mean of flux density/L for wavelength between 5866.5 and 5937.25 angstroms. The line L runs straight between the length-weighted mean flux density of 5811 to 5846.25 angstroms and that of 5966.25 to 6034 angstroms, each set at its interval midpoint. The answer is 0.08 mag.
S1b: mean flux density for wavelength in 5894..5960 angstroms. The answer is 12.2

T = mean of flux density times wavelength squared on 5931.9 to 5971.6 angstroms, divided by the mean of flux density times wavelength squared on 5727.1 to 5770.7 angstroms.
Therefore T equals 1.07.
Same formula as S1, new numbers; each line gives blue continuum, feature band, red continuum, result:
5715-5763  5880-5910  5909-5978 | 0.17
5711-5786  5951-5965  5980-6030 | -0.02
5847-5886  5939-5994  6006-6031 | -0.03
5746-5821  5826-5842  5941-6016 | -0.04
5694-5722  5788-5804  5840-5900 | -0.08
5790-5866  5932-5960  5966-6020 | 0.00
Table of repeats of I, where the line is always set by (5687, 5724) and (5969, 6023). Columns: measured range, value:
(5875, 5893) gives 0.11 mag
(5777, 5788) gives 0.03 mag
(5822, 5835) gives -0.07 mag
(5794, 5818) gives -0.06 mag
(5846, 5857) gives -0.03 mag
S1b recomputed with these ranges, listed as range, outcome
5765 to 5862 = 12.7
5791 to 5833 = 12.9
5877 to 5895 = 10.8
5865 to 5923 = 11.7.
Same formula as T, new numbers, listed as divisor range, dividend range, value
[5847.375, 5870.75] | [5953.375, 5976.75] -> 1.07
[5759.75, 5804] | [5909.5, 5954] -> 1.06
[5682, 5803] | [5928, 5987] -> 1.09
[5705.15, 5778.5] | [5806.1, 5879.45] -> 1.05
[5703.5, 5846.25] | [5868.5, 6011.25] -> 1.03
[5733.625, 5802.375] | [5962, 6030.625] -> 1.07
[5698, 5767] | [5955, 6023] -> 1.10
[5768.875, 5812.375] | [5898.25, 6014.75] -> 1.06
